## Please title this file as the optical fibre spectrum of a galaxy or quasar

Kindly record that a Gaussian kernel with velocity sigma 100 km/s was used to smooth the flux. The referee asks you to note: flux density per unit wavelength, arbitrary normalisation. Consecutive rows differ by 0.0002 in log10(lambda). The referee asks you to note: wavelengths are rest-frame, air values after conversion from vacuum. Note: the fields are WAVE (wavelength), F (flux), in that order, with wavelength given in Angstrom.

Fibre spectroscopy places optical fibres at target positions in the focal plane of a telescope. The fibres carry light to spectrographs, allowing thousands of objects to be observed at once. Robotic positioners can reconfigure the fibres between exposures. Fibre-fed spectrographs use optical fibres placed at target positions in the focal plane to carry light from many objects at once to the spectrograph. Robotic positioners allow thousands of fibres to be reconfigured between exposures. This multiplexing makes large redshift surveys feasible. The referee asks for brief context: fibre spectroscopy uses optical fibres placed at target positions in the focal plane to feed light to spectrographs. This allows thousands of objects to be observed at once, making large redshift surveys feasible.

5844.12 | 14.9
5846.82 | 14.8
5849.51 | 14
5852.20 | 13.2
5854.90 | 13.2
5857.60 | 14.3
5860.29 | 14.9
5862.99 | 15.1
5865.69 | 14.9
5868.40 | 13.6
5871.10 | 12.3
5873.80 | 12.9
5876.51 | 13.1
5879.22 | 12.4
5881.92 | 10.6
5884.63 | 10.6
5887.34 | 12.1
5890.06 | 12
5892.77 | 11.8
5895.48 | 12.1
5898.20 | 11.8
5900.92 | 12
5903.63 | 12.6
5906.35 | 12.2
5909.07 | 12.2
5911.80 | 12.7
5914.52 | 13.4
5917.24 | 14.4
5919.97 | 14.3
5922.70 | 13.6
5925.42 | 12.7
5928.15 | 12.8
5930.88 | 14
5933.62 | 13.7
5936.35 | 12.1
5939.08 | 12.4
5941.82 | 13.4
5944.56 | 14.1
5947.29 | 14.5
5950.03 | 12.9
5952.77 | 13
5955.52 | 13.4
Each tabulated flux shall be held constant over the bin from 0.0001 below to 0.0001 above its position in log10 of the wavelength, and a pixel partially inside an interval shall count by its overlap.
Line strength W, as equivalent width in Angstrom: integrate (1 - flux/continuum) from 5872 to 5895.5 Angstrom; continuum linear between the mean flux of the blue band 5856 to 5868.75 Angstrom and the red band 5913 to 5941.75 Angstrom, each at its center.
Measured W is 3.7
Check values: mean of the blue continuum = 14.6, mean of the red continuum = 13.3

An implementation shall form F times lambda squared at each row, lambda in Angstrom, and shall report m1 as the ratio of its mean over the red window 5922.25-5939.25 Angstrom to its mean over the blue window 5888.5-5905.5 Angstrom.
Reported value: 1.1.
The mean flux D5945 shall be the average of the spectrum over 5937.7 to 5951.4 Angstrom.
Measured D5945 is 13.5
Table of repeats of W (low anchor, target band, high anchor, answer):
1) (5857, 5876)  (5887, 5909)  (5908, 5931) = 2.42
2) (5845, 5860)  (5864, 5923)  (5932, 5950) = 4.64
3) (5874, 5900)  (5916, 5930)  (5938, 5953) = -0.80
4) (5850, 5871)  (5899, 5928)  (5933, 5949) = 1.30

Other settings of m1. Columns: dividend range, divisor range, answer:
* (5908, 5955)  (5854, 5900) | 1.06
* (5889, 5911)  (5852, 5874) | 0.88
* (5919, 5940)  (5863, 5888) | 1.06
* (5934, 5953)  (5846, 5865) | 0.96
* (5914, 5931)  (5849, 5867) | 0.97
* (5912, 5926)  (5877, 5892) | 1.19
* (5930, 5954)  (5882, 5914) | 1.13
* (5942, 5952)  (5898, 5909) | 1.14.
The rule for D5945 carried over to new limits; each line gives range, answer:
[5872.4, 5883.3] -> 12.3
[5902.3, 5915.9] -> 12.6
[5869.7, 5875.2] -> 12.6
